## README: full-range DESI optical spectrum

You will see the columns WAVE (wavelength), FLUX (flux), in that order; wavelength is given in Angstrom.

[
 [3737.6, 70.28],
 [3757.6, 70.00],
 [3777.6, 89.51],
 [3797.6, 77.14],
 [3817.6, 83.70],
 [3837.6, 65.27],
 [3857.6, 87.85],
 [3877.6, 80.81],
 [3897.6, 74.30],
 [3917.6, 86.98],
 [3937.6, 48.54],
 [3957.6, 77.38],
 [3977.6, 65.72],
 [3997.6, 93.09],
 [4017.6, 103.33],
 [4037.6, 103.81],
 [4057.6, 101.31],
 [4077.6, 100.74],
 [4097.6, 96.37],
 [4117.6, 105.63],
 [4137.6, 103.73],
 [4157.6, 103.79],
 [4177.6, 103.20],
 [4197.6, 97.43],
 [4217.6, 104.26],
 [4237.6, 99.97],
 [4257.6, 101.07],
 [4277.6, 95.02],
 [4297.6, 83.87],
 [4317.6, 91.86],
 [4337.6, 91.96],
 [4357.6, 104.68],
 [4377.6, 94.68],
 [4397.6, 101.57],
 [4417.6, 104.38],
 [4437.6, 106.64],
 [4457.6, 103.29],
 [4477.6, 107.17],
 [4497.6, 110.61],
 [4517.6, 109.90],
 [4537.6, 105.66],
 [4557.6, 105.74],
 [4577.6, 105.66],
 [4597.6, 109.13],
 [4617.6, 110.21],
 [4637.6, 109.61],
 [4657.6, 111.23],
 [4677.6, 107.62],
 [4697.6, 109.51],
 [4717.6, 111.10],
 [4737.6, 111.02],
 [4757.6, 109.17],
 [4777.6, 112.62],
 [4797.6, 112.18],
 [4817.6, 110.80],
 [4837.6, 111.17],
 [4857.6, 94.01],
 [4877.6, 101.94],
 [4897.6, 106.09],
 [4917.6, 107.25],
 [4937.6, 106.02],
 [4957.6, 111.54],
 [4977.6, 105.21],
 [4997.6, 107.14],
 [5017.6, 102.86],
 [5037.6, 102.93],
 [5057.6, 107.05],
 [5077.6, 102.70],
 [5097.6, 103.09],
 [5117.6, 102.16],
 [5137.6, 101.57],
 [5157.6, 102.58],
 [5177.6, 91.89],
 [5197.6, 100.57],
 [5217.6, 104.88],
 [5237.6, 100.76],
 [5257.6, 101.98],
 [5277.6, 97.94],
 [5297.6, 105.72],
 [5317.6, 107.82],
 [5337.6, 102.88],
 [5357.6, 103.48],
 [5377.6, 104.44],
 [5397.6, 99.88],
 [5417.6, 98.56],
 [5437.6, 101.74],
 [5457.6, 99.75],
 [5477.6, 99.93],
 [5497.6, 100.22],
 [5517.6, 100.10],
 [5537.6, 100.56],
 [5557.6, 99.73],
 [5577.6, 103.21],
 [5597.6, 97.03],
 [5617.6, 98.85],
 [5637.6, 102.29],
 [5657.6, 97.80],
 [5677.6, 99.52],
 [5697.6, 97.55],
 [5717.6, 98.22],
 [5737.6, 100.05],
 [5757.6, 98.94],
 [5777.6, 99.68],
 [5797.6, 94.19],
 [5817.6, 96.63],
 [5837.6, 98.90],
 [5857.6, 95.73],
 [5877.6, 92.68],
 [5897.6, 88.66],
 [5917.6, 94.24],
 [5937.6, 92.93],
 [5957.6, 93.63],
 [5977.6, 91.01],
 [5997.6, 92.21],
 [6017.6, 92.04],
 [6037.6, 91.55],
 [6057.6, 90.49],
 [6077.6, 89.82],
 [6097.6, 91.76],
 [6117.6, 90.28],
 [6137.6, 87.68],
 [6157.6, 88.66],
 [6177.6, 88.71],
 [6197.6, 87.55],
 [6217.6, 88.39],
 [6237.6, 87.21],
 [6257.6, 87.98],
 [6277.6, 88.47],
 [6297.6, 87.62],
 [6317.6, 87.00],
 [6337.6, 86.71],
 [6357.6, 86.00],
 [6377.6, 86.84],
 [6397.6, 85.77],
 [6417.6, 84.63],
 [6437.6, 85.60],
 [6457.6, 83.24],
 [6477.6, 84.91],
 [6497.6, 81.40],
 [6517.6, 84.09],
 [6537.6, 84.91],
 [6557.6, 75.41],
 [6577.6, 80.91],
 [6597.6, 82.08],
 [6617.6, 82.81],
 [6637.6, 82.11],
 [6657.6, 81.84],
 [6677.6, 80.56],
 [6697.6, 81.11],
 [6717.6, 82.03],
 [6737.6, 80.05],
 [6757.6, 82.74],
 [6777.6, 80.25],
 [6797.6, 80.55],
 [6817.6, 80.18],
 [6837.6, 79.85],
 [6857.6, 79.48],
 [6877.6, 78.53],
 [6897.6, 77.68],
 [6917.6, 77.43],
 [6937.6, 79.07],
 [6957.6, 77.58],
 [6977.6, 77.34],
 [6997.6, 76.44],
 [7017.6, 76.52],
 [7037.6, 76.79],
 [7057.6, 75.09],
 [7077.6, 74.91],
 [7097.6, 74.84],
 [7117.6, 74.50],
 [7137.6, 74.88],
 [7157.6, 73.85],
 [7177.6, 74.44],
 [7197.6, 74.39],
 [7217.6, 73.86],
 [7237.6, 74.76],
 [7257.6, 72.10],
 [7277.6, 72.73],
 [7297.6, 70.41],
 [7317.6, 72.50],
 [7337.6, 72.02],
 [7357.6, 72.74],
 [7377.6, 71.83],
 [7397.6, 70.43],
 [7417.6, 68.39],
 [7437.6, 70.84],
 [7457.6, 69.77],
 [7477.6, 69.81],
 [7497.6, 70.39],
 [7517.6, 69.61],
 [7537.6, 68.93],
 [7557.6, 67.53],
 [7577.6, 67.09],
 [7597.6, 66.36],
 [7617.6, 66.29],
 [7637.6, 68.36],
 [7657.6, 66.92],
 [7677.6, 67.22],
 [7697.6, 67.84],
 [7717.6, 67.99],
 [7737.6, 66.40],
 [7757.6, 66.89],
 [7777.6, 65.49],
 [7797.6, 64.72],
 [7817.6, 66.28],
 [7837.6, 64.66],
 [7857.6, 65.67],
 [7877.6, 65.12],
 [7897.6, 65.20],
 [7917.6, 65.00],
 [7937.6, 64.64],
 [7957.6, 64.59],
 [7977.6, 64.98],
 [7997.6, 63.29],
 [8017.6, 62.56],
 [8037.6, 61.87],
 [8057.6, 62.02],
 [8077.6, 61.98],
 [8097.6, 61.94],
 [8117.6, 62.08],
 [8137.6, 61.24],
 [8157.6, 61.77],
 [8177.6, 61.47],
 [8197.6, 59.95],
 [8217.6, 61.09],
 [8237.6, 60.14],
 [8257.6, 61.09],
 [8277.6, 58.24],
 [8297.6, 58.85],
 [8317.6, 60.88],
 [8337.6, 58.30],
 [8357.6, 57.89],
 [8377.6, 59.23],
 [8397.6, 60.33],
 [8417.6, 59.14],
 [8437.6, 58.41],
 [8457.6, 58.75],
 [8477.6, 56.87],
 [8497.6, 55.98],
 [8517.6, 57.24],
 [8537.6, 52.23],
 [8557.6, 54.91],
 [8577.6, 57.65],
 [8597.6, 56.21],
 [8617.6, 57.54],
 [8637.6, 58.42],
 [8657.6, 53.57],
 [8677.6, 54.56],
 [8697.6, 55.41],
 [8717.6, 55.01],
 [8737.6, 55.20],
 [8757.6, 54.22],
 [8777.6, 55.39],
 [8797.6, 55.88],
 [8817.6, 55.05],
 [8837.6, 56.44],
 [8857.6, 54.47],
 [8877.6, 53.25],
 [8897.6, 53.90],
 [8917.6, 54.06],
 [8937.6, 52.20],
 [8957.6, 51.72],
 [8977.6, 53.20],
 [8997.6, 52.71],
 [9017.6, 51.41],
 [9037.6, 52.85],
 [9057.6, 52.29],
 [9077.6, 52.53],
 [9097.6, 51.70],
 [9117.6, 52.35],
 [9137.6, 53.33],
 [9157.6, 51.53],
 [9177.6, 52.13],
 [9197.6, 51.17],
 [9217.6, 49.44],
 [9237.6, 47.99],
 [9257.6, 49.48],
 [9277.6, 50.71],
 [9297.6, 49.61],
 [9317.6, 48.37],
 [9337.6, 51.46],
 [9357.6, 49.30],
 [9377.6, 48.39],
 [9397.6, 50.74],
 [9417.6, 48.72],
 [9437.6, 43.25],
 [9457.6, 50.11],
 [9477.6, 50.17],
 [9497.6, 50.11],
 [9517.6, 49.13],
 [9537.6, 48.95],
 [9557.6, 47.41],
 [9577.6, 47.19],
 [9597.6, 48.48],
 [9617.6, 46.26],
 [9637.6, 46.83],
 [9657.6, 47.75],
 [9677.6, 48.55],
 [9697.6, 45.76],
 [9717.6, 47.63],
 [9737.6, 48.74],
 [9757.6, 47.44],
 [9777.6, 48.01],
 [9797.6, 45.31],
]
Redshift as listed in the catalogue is 0.00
